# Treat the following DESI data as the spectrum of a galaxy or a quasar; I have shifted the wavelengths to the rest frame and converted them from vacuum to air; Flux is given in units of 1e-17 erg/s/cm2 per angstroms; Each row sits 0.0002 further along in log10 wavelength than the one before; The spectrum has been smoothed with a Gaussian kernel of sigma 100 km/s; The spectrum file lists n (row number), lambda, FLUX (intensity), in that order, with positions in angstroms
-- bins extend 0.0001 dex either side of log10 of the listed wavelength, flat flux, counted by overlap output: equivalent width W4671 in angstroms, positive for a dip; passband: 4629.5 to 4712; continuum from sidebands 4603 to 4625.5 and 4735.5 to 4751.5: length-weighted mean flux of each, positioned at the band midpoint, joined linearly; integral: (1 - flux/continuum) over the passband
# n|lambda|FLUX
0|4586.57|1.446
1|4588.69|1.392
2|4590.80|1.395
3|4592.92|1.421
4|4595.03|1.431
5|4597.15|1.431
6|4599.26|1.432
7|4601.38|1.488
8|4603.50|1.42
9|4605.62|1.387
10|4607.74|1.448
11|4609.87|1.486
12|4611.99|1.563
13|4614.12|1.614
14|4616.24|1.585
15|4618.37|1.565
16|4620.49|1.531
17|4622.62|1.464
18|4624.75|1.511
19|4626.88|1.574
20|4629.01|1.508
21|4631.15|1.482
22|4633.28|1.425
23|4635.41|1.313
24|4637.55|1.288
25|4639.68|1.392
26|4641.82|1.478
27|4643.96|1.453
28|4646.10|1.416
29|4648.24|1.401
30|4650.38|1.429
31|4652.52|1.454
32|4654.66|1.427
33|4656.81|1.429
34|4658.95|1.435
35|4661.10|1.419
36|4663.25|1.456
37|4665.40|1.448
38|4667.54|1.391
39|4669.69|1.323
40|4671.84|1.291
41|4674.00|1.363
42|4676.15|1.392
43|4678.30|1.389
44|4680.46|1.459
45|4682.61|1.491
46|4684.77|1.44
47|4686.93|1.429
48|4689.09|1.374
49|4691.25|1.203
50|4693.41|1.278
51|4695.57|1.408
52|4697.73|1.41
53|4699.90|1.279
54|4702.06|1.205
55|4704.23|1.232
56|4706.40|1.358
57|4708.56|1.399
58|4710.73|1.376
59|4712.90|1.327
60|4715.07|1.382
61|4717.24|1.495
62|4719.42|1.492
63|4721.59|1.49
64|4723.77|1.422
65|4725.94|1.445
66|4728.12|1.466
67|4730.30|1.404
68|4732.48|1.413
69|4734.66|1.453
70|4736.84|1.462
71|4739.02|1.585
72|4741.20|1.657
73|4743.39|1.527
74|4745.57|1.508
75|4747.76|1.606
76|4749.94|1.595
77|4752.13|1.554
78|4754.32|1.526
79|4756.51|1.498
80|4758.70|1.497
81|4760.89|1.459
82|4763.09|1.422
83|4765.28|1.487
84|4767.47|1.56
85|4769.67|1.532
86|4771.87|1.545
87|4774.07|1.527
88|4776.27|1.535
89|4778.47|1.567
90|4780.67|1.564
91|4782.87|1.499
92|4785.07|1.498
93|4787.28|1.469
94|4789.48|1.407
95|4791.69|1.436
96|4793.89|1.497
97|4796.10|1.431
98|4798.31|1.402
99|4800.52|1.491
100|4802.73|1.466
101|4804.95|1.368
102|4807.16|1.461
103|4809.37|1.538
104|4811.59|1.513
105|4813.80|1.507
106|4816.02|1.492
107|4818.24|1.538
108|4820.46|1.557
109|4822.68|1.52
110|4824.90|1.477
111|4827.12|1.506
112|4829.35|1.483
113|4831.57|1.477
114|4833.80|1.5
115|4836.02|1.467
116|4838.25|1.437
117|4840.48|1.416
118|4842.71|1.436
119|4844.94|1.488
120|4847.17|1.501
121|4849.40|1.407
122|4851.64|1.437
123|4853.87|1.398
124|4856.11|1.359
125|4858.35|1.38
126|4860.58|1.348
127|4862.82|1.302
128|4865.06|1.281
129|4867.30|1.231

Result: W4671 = 7.85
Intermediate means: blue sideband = 1.51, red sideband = 1.56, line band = 1.39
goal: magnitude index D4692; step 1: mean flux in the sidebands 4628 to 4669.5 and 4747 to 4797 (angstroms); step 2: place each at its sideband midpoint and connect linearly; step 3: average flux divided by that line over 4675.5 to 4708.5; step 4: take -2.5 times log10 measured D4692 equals 0.07 mag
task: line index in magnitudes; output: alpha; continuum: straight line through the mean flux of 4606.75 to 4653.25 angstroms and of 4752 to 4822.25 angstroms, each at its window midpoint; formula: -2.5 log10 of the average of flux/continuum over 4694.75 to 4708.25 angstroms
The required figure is 0.13 mag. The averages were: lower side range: 1.47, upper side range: 1.49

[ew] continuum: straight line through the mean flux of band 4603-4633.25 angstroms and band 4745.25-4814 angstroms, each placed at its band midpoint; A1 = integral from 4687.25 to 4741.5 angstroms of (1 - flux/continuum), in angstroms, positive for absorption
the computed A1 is 3.8 angstroms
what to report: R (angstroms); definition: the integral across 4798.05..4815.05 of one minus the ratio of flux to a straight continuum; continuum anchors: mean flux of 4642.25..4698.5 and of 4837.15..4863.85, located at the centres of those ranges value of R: -0.8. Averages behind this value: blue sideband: 1.4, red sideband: 1.41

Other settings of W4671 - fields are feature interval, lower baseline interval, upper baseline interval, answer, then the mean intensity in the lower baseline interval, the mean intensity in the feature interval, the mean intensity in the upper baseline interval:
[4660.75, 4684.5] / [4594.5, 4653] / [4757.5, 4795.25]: 1.2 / 1.46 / 1.4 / 1.5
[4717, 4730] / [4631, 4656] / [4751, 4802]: 0.0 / 1.41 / 1.46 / 1.5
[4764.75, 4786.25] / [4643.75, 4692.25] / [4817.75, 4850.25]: -1.2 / 1.4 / 1.53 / 1.48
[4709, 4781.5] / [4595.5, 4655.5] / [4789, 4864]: -1.9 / 1.46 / 1.5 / 1.45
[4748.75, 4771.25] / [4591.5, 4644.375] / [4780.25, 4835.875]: -0.5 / 1.47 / 1.51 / 1.48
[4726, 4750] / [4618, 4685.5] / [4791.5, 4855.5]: -1.0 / 1.43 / 1.51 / 1.47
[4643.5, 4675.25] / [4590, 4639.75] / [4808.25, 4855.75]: 1.3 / 1.47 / 1.41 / 1.48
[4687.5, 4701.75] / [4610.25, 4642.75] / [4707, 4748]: 1.4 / 1.49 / 1.32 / 1.46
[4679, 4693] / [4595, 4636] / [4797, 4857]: 0.8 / 1.49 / 1.39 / 1.47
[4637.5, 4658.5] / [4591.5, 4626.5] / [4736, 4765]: 1.1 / 1.49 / 1.42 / 1.53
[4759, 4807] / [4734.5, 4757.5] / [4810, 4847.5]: 1.2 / 1.55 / 1.48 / 1.49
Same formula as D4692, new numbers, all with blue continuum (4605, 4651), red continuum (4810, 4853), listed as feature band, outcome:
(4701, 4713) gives 0.12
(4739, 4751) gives -0.07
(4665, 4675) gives 0.09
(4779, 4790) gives -0.01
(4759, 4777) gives -0.02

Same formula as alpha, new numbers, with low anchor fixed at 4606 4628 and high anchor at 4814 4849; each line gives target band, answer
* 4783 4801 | 0.03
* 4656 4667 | 0.06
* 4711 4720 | 0.07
